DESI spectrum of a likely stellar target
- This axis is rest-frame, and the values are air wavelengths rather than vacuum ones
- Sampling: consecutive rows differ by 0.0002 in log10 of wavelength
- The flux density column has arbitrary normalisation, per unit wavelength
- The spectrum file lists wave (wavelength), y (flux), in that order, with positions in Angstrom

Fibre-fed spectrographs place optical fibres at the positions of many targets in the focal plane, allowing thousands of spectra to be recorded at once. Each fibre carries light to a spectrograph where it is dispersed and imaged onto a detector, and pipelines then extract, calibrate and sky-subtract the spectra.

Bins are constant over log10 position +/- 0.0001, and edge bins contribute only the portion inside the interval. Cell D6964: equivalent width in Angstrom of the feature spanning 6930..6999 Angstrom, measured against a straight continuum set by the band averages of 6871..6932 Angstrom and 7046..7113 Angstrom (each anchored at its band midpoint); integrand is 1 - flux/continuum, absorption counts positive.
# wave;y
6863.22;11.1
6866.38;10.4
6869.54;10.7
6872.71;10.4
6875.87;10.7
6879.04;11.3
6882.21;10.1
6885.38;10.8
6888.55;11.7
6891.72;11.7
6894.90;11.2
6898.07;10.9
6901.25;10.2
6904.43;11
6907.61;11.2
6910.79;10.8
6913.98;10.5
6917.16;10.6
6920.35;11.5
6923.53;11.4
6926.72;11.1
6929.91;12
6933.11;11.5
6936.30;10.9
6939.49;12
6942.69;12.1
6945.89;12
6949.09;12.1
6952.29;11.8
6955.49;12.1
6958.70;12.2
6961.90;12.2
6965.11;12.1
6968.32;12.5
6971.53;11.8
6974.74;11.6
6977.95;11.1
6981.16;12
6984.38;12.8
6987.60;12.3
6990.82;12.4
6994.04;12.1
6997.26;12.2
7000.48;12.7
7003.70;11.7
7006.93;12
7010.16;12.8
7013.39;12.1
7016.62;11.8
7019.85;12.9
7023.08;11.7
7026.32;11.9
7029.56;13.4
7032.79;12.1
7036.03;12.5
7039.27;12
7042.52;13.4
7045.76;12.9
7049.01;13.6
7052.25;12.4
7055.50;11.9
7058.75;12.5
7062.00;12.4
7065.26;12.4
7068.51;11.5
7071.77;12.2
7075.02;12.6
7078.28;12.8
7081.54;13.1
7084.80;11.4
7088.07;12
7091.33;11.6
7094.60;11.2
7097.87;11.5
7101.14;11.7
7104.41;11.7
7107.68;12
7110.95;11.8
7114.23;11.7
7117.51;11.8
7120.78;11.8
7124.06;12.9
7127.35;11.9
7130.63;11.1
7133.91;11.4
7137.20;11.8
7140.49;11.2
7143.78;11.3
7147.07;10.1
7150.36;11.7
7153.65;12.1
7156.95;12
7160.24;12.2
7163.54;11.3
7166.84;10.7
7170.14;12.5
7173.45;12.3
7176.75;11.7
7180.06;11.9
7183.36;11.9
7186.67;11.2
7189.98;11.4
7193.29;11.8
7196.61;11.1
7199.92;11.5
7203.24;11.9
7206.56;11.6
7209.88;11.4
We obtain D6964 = -3.6 Angstrom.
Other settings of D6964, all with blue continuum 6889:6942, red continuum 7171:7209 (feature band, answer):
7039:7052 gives -1.8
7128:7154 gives 0.6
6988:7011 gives -1.9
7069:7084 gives -1.4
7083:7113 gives -0.4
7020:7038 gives -1.5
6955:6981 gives -1.5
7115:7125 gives -0.5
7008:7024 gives -1.3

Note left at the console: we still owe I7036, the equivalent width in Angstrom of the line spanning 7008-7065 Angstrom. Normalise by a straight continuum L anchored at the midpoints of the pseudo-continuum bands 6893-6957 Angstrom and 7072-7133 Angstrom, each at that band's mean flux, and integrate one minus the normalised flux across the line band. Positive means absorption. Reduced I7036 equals -3.8 Angstrom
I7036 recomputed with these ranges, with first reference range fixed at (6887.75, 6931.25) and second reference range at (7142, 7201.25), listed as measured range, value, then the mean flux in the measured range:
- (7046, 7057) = -1.26 Angstrom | 12.7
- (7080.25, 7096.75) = -0.55 Angstrom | 11.8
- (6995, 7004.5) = -0.81 Angstrom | 12.2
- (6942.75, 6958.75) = -1.20 Angstrom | 12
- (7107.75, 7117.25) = -0.26 Angstrom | 11.8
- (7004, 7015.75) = -0.94 Angstrom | 12.2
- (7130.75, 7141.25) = 0.09 Angstrom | 11.4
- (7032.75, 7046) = -1.46 Angstrom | 12.6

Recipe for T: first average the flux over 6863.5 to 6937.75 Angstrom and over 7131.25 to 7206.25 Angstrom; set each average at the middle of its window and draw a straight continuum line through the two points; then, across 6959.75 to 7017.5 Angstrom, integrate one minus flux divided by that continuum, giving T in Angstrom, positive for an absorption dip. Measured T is -4.9 Angstrom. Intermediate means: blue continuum 11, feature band 12.1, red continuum 11.6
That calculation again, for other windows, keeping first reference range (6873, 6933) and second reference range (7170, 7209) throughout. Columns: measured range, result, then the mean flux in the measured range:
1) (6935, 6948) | -0.8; 11.8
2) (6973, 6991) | -1.3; 12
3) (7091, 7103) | 0.0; 11.5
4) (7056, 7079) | -1.8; 12.3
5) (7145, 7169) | 0.3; 11.5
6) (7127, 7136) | 0.1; 11.4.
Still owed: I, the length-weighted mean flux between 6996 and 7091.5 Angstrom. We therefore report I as 12.4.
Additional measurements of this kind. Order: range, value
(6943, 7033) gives 12.2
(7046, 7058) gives 12.7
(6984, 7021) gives 12.3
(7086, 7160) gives 11.7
